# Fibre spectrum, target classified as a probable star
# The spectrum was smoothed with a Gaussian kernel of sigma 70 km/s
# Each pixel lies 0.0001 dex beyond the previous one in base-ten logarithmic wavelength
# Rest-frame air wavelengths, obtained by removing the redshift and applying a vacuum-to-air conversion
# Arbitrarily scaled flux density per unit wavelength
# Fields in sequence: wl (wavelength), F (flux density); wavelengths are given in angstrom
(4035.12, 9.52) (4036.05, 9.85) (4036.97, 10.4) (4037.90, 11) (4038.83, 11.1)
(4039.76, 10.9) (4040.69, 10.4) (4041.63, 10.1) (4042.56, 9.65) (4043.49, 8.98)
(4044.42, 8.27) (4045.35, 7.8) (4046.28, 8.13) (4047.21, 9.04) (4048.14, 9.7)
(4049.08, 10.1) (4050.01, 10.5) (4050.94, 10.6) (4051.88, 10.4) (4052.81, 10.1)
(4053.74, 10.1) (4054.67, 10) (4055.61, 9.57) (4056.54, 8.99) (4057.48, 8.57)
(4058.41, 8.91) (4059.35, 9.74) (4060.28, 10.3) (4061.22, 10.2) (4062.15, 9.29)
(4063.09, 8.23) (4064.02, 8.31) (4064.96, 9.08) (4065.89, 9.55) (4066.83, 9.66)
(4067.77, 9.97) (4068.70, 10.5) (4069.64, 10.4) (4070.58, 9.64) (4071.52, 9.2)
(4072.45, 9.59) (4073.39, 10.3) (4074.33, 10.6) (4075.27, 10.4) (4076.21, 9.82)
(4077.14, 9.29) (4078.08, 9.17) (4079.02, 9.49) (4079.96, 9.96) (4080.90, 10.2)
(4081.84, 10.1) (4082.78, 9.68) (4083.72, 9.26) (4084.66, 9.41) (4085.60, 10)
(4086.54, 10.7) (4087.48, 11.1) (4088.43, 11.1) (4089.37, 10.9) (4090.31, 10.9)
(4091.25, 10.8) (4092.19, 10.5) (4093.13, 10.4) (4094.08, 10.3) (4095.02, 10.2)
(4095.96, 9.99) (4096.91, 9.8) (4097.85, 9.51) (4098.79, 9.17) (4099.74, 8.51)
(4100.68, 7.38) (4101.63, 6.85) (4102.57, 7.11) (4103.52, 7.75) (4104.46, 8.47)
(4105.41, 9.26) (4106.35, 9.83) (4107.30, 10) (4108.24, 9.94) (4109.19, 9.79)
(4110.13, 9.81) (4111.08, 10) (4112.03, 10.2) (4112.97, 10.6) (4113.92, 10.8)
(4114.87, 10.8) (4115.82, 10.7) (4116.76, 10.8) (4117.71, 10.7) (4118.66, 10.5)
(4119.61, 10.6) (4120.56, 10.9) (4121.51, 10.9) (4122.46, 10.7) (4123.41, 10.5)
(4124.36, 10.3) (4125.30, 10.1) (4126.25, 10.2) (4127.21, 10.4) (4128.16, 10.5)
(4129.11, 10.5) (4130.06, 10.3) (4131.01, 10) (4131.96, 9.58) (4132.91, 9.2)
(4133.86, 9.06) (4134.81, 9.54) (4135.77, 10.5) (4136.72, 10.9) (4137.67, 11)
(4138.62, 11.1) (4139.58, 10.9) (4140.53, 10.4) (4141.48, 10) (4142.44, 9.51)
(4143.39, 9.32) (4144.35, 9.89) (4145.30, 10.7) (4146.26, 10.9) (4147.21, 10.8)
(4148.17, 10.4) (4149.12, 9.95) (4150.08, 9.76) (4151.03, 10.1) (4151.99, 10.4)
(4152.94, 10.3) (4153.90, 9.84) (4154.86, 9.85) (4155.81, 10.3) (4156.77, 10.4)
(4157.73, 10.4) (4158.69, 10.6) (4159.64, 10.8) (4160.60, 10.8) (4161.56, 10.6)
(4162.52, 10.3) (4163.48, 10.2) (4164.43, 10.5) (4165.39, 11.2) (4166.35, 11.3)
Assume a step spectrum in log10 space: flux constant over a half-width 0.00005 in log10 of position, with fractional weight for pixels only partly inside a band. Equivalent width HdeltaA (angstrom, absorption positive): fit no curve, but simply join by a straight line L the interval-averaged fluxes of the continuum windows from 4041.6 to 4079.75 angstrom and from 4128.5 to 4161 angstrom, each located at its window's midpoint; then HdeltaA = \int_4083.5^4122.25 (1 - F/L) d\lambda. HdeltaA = -0.1 angstrom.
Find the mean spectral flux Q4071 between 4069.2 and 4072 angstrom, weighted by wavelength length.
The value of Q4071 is 9.75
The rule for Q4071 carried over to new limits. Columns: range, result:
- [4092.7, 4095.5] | 10.3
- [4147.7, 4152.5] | 10.1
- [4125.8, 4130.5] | 10.4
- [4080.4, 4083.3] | 9.98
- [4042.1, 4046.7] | 8.58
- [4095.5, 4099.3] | 9.59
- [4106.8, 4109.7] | 9.92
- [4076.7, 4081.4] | 9.62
